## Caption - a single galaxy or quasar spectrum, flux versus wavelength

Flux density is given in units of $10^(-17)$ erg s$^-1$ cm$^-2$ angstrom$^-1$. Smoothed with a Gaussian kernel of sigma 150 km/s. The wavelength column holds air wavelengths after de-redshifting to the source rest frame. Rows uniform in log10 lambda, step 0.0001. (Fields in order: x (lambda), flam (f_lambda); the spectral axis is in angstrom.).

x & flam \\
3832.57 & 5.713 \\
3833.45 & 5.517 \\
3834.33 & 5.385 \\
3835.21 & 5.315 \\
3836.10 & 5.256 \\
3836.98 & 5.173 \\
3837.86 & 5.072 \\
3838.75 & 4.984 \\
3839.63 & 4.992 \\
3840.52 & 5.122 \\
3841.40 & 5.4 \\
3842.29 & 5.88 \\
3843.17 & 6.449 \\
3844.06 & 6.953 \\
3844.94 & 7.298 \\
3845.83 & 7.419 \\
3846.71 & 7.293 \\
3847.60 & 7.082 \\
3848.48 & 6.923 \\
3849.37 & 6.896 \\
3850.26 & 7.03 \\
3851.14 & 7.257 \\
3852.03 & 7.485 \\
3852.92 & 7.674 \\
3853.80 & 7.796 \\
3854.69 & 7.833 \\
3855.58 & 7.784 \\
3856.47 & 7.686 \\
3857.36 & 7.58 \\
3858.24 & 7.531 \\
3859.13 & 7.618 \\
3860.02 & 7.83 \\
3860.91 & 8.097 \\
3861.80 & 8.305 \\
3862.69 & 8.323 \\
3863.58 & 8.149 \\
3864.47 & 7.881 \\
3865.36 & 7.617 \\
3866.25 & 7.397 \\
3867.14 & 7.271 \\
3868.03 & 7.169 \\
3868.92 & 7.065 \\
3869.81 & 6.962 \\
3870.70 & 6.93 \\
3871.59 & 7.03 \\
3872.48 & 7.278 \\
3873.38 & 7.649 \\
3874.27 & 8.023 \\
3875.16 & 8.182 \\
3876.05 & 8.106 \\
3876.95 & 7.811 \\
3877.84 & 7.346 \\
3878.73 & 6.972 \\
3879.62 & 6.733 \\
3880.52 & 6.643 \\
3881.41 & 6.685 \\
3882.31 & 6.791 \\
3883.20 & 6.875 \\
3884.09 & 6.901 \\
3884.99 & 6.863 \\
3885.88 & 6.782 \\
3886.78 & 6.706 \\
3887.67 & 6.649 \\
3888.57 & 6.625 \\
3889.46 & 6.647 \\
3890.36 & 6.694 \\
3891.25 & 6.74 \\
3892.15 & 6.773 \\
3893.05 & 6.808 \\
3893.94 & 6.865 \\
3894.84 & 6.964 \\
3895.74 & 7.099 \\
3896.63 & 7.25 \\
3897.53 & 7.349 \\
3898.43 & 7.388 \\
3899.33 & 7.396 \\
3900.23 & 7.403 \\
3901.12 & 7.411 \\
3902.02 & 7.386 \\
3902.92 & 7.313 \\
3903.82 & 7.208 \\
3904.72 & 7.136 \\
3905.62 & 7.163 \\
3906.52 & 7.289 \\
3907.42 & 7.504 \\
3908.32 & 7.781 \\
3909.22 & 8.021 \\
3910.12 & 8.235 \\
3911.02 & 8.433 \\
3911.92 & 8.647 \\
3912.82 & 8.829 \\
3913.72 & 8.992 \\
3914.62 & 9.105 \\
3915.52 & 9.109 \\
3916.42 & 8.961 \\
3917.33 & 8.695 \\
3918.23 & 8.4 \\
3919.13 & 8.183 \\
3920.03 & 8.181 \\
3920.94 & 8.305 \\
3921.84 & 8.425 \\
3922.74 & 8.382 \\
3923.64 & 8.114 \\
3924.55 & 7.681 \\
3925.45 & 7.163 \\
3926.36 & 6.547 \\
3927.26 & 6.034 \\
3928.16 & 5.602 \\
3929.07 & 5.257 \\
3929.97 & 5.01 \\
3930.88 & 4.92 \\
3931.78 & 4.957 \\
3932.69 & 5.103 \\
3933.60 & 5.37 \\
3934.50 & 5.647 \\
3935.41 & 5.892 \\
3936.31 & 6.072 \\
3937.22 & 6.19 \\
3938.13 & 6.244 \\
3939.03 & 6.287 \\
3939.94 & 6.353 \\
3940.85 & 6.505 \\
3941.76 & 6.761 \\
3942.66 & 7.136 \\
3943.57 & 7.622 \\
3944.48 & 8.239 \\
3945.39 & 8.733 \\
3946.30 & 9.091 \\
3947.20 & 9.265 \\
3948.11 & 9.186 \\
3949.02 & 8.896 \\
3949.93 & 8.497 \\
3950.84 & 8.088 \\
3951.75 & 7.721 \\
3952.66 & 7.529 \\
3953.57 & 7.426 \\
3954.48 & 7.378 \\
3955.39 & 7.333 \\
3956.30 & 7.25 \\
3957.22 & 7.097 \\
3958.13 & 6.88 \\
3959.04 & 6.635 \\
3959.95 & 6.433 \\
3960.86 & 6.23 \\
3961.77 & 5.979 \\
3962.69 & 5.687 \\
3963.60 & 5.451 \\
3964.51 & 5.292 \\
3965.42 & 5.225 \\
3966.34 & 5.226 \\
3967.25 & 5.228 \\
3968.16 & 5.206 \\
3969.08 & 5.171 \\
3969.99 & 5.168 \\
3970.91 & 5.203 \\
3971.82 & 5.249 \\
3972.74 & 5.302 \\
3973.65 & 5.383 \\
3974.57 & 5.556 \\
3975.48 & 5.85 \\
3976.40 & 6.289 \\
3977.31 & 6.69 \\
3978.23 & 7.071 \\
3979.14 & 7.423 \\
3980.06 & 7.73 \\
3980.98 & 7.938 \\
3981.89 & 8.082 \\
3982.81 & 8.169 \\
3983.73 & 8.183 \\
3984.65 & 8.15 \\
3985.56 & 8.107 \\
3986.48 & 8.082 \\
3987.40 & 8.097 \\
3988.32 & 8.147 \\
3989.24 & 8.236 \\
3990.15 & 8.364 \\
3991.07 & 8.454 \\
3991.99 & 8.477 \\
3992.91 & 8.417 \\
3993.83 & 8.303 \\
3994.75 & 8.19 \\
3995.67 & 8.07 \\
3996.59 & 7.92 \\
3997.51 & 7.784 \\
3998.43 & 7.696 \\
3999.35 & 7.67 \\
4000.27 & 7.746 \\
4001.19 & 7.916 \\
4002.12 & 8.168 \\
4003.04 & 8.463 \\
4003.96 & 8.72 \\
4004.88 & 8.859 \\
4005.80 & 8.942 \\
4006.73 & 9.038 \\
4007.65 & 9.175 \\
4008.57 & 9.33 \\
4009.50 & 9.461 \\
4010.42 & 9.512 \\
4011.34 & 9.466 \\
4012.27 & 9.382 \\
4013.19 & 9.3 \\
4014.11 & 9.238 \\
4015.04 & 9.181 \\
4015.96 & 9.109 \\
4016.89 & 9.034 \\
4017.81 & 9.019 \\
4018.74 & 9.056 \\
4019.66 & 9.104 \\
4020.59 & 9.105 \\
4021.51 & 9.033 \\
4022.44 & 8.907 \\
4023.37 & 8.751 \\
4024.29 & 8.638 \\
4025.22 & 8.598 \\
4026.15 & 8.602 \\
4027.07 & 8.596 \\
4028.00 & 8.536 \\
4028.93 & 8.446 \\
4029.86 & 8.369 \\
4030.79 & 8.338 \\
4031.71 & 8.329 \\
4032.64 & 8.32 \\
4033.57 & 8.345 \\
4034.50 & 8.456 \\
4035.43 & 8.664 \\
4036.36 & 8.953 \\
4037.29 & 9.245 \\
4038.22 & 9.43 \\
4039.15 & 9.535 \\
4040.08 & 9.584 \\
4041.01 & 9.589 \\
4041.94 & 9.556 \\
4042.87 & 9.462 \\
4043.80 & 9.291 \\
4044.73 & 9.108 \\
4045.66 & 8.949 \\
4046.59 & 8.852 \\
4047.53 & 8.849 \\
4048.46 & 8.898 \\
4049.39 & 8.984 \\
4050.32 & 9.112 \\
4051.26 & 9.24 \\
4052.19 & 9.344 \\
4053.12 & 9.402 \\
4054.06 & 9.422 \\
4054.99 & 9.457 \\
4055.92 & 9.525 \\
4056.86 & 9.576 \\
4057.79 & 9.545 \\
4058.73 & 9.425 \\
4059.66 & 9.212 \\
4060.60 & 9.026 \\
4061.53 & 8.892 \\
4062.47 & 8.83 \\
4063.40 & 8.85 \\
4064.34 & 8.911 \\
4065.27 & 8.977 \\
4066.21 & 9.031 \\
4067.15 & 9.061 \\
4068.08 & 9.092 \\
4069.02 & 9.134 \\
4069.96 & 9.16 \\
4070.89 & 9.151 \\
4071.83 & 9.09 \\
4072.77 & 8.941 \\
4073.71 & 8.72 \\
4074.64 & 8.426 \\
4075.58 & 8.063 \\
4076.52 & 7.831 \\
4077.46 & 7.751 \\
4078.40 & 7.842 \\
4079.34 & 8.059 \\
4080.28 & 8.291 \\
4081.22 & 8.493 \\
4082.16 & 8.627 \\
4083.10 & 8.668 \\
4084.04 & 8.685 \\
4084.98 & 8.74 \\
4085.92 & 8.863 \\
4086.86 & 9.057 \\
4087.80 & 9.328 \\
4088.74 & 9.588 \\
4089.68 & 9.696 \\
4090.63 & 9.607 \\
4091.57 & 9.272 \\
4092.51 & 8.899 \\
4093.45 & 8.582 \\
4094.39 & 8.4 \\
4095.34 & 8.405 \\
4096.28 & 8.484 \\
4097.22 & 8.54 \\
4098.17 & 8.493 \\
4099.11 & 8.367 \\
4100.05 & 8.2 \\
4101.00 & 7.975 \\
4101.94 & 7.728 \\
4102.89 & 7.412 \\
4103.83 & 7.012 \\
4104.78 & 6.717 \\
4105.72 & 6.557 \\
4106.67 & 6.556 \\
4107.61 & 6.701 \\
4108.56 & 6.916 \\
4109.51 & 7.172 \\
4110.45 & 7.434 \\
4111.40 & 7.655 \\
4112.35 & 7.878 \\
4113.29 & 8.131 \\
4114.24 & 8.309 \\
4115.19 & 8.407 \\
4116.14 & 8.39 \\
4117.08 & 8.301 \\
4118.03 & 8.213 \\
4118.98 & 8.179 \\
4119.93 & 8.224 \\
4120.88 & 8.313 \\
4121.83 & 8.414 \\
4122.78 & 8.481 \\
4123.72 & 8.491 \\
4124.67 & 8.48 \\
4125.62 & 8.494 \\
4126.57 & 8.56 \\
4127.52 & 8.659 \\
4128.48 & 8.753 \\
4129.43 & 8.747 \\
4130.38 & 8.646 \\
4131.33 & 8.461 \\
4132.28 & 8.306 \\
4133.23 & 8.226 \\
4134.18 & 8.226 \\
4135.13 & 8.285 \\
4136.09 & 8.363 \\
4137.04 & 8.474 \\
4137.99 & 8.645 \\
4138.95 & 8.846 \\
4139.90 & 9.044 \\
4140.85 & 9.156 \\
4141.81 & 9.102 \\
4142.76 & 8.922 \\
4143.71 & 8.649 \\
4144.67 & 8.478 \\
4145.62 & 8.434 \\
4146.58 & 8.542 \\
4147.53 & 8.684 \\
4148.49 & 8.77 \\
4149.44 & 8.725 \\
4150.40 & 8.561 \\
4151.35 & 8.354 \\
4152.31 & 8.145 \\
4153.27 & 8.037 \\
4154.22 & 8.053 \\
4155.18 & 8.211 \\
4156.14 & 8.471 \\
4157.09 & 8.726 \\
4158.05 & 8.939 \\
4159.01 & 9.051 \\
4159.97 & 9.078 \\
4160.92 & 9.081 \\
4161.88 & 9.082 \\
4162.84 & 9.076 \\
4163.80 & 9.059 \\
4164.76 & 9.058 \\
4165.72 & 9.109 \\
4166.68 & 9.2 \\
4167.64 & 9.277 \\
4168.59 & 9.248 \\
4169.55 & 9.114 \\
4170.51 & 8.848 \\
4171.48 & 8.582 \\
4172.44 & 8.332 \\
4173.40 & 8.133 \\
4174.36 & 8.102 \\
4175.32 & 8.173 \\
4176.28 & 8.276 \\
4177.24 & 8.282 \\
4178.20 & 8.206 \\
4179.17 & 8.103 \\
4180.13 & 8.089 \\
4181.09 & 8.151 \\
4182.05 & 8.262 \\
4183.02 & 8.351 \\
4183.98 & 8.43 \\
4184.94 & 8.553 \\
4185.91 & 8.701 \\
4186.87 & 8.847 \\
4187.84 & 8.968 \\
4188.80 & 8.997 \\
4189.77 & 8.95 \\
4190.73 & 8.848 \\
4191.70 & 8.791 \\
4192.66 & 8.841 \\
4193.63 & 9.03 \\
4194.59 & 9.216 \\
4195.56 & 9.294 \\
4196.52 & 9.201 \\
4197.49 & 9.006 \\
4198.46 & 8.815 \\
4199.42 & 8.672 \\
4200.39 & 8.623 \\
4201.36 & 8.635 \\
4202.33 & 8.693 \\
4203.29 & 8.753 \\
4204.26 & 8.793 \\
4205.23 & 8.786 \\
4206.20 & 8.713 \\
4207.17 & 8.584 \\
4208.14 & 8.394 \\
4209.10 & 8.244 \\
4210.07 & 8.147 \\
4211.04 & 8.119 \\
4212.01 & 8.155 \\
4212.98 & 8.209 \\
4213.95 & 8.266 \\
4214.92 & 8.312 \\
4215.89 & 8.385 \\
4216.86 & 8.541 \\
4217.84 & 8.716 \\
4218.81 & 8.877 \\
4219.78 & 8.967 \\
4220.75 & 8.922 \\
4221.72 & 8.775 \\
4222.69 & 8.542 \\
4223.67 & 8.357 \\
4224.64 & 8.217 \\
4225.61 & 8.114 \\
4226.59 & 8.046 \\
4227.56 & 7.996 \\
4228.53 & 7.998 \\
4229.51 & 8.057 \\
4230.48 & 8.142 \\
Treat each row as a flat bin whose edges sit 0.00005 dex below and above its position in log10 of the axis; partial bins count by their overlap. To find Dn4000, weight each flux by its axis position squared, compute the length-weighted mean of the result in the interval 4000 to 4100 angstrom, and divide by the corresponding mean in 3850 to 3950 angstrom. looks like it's 1.31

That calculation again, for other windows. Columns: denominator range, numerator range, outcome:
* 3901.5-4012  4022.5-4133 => 1.24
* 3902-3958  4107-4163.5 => 1.26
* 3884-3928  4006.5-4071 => 1.28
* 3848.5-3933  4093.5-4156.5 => 1.26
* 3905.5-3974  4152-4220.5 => 1.40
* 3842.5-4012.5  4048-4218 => 1.29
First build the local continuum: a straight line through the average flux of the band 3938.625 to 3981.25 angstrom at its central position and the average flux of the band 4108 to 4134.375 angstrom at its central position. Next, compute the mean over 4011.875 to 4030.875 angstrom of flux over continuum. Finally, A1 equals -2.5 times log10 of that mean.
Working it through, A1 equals -0.21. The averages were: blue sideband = 6.76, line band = 8.88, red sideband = 8.23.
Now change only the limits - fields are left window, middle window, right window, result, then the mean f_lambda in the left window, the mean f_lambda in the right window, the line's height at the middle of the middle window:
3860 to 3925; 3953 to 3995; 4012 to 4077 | 0.21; 7.56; 8.99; 8.33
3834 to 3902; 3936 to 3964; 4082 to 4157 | 0.03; 7.01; 8.36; 7.45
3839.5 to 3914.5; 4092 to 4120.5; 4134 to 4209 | 0.07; 7.3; 8.68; 8.38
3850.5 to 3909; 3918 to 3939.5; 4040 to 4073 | 0.19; 7.32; 9.18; 7.83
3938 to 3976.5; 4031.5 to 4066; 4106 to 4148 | -0.20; 6.69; 8.3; 7.55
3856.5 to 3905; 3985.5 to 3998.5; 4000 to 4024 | 0.07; 7.27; 8.97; 8.71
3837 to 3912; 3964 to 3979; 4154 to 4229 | 0.33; 7.17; 8.63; 7.61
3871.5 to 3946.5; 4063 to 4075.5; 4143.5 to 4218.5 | -0.11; 7.2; 8.63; 8.05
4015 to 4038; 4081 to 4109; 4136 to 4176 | 0.06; 8.75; 8.71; 8.73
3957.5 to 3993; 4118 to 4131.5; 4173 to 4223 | -0.07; 6.72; 8.59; 7.97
